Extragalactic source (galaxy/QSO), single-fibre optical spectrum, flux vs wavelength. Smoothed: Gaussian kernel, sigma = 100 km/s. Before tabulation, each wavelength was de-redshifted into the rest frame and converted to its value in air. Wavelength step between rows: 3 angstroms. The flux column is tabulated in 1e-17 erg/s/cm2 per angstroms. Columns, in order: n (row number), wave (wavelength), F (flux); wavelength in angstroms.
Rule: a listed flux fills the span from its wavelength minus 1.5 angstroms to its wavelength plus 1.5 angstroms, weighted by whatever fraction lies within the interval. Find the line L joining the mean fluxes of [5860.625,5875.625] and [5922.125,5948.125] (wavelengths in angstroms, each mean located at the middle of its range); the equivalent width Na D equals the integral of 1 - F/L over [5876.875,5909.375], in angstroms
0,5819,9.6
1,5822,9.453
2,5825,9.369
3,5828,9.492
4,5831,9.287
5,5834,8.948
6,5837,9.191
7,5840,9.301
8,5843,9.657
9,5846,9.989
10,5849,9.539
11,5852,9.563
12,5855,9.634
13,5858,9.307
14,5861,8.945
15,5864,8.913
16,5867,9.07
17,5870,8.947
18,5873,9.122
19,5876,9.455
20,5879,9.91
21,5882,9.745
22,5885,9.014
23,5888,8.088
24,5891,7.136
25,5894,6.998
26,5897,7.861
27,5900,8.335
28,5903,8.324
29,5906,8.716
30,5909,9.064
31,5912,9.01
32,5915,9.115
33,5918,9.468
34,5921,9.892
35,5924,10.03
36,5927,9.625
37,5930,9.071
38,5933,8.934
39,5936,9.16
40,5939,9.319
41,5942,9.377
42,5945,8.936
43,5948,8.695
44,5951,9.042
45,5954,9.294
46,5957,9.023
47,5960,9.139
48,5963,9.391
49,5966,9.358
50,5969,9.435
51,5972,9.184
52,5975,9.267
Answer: 2.33 angstroms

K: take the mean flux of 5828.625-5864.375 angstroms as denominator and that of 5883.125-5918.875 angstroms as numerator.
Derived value 0.9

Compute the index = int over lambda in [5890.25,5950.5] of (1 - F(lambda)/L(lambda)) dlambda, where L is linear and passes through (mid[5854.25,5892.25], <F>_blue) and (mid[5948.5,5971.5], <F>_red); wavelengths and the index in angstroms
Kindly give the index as 1.7 angstroms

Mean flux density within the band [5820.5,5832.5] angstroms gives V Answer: 9.4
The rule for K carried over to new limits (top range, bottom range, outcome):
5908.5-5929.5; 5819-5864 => 1.01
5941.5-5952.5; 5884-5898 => 1.15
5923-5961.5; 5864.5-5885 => 0.99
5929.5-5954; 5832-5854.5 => 0.96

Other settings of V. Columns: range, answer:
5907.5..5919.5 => 9.16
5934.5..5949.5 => 9.1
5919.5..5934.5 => 9.51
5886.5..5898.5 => 7.52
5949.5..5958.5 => 9.12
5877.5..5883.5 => 9.83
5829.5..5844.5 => 9.28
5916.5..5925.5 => 9.8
